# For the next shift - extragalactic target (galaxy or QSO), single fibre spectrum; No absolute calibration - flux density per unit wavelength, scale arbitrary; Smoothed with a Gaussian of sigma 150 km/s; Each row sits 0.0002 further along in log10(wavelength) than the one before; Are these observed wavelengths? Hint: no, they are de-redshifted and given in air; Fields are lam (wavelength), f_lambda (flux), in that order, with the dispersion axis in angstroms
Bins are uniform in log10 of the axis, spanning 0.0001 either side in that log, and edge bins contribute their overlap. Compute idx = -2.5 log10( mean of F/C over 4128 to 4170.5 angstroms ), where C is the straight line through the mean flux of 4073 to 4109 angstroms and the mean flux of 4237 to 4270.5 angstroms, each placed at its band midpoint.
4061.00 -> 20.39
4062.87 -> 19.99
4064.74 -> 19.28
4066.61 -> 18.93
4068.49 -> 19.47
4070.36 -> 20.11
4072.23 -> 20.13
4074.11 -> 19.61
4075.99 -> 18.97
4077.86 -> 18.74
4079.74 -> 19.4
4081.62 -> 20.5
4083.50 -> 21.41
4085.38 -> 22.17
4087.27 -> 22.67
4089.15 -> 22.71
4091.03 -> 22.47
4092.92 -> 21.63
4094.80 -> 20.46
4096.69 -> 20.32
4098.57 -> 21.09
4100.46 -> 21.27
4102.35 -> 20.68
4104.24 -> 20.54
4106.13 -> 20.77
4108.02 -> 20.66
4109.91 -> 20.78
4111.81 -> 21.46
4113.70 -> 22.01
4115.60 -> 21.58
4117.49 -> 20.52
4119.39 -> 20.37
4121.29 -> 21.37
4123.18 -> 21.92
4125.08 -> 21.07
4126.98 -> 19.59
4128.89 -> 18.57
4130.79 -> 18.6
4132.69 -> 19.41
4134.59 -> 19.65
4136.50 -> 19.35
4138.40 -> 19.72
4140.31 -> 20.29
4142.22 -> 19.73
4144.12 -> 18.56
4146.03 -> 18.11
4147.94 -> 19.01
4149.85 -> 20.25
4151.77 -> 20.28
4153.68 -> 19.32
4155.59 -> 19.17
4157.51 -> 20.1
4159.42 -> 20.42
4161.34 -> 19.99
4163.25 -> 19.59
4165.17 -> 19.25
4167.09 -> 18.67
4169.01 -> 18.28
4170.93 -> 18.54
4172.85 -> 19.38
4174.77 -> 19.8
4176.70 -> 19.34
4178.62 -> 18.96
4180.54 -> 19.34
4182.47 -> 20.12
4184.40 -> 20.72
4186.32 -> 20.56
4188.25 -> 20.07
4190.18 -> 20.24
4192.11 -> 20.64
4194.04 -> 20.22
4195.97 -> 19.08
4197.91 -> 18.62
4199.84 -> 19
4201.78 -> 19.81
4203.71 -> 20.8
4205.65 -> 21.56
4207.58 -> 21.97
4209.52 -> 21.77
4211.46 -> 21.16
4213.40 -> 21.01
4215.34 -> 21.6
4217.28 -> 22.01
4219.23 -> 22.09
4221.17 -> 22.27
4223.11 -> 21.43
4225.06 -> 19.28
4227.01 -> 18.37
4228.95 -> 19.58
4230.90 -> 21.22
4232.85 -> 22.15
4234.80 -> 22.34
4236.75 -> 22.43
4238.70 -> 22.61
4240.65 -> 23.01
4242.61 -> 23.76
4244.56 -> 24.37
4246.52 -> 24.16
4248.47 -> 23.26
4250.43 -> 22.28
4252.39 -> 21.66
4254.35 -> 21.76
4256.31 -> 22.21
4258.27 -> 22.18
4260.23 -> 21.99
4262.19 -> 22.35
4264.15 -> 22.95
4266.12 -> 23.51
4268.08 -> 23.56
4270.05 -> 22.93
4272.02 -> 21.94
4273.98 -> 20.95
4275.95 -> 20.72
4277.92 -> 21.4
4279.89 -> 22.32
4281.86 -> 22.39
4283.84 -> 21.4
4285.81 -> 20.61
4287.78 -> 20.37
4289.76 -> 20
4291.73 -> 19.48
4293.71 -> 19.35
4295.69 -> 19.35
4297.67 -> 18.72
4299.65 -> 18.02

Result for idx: 0.12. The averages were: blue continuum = 20.8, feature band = 19.4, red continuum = 22.8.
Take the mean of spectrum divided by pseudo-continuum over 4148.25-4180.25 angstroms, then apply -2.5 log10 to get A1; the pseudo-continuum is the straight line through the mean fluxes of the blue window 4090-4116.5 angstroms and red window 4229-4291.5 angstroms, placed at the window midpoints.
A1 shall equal 0.110 mag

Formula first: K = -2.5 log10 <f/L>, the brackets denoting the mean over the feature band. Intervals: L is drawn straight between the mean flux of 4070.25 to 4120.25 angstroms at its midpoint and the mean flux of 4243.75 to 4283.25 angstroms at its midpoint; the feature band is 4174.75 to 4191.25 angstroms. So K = 0.09 mag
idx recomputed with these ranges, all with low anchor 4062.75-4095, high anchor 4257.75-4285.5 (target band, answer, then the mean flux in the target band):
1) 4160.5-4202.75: 0.097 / 19.6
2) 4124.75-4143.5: 0.077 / 19.5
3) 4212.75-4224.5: 0.001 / 21.7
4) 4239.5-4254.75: -0.055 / 23.1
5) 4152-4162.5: 0.070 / 19.8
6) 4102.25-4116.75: -0.016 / 21.1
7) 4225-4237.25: 0.050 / 20.8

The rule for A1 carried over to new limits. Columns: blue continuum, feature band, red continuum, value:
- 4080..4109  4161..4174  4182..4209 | 0.08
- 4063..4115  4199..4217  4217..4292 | 0.03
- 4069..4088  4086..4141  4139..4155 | -0.05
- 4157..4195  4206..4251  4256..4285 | -0.04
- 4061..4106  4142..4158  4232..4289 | 0.10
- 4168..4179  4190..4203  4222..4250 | 0.03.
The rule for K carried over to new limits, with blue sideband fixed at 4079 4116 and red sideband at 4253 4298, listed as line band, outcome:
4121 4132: 0.061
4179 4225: 0.037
